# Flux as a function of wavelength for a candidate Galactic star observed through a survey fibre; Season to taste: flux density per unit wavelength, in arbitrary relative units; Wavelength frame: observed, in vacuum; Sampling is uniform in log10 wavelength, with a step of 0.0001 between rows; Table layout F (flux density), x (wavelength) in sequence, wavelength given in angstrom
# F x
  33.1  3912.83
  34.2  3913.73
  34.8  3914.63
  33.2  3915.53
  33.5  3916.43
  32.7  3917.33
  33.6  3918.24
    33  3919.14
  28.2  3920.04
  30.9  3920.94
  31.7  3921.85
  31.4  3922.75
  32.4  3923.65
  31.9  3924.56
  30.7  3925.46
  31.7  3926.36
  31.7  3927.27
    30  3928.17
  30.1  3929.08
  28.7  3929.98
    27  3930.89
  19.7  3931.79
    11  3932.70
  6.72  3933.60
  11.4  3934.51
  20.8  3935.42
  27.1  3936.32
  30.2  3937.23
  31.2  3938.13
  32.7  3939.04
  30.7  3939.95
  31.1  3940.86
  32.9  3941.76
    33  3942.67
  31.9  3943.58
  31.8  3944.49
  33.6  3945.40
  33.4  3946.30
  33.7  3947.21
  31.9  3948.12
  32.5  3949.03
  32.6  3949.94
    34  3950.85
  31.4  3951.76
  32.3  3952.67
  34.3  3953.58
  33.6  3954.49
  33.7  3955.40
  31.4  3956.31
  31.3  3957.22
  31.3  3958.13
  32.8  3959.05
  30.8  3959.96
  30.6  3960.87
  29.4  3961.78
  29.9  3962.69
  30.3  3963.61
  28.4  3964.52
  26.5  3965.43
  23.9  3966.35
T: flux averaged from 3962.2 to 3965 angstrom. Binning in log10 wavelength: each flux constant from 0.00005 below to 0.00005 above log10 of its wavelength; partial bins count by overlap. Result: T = 29.5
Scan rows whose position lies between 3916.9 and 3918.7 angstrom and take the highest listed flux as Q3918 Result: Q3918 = 33.6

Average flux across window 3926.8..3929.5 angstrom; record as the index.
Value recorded 30.5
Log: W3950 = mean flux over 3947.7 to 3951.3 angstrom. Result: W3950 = 32.7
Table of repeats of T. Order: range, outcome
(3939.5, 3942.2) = 31.6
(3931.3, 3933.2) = 15.4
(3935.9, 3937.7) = 28.8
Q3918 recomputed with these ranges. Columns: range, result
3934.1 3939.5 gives 32.7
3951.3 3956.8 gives 34.3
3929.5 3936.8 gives 28.7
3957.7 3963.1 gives 32.8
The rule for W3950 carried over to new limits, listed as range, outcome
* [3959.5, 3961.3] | 30.8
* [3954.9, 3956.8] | 32.6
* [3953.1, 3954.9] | 33.9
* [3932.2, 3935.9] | 12.7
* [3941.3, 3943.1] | 33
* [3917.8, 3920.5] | 31.7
